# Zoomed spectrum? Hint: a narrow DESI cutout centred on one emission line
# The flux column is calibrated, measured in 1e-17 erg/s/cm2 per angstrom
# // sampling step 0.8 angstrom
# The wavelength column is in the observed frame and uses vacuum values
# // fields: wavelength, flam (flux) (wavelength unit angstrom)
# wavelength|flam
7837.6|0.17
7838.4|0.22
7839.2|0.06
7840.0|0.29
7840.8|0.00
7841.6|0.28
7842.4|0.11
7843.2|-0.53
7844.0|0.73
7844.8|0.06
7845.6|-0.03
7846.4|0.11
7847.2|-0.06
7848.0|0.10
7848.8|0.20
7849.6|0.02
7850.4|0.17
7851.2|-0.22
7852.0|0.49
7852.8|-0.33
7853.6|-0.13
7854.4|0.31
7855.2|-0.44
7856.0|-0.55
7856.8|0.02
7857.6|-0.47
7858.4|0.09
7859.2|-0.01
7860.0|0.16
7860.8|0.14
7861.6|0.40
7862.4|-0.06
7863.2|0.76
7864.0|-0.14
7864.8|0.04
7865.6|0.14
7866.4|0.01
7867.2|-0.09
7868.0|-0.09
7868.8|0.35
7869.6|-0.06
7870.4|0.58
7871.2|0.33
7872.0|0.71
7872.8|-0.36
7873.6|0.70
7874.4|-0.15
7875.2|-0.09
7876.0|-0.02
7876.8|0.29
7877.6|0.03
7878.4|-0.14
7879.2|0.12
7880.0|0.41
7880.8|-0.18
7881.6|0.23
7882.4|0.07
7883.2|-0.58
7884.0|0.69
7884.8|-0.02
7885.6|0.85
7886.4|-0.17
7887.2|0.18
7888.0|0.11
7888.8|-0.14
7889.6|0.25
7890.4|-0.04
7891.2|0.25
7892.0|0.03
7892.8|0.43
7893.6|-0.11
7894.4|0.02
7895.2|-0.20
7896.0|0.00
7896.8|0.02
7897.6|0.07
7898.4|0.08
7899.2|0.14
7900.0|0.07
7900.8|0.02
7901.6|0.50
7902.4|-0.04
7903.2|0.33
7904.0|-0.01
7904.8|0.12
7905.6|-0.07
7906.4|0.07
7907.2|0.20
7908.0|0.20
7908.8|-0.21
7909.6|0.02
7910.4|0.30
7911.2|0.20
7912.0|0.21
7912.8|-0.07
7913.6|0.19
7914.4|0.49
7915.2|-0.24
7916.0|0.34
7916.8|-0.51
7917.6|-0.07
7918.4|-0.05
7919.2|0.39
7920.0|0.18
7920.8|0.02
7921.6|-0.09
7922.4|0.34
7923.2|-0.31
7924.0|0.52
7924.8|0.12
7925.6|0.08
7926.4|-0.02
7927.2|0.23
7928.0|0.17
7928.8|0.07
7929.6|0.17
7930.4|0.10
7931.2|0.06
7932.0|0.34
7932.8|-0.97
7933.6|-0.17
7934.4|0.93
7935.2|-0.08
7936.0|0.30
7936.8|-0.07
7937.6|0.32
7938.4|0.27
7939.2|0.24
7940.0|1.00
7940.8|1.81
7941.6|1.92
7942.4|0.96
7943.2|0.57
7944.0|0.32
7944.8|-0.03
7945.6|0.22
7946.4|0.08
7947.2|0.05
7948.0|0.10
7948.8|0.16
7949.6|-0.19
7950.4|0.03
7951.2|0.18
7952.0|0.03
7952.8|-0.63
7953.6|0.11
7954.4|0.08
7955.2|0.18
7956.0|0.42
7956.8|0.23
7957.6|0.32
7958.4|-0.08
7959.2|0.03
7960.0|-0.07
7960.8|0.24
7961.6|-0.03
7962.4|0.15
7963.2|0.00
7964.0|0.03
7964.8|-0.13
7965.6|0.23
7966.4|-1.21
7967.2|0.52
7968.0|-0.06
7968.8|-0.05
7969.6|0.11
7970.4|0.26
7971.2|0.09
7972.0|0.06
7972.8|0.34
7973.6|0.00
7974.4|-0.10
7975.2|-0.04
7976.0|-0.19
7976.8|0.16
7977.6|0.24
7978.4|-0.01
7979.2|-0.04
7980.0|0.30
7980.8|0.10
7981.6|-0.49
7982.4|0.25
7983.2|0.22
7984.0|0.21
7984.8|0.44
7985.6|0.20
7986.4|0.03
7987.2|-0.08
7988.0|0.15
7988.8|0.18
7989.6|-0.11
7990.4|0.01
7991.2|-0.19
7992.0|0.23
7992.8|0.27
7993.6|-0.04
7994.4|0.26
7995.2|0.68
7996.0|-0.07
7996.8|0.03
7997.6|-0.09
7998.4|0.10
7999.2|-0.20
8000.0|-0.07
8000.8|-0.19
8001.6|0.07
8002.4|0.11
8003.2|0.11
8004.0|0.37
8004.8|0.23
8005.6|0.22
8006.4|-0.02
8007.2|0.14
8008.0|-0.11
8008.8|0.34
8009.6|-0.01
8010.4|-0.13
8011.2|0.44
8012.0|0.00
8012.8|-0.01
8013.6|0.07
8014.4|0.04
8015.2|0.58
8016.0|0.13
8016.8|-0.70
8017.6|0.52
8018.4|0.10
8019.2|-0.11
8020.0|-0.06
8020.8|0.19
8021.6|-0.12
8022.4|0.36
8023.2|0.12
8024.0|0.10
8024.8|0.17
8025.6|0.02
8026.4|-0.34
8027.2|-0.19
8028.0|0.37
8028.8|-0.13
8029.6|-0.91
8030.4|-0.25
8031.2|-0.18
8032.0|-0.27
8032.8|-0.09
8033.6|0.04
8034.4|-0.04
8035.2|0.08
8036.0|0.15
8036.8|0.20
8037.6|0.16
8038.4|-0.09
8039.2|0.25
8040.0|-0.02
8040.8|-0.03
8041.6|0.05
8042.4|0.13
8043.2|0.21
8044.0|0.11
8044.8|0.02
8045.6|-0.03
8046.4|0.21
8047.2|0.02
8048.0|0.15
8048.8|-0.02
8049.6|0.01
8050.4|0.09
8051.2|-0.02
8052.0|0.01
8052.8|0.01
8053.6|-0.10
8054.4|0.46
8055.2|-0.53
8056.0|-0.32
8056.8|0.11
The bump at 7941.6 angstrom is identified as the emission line H-alpha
